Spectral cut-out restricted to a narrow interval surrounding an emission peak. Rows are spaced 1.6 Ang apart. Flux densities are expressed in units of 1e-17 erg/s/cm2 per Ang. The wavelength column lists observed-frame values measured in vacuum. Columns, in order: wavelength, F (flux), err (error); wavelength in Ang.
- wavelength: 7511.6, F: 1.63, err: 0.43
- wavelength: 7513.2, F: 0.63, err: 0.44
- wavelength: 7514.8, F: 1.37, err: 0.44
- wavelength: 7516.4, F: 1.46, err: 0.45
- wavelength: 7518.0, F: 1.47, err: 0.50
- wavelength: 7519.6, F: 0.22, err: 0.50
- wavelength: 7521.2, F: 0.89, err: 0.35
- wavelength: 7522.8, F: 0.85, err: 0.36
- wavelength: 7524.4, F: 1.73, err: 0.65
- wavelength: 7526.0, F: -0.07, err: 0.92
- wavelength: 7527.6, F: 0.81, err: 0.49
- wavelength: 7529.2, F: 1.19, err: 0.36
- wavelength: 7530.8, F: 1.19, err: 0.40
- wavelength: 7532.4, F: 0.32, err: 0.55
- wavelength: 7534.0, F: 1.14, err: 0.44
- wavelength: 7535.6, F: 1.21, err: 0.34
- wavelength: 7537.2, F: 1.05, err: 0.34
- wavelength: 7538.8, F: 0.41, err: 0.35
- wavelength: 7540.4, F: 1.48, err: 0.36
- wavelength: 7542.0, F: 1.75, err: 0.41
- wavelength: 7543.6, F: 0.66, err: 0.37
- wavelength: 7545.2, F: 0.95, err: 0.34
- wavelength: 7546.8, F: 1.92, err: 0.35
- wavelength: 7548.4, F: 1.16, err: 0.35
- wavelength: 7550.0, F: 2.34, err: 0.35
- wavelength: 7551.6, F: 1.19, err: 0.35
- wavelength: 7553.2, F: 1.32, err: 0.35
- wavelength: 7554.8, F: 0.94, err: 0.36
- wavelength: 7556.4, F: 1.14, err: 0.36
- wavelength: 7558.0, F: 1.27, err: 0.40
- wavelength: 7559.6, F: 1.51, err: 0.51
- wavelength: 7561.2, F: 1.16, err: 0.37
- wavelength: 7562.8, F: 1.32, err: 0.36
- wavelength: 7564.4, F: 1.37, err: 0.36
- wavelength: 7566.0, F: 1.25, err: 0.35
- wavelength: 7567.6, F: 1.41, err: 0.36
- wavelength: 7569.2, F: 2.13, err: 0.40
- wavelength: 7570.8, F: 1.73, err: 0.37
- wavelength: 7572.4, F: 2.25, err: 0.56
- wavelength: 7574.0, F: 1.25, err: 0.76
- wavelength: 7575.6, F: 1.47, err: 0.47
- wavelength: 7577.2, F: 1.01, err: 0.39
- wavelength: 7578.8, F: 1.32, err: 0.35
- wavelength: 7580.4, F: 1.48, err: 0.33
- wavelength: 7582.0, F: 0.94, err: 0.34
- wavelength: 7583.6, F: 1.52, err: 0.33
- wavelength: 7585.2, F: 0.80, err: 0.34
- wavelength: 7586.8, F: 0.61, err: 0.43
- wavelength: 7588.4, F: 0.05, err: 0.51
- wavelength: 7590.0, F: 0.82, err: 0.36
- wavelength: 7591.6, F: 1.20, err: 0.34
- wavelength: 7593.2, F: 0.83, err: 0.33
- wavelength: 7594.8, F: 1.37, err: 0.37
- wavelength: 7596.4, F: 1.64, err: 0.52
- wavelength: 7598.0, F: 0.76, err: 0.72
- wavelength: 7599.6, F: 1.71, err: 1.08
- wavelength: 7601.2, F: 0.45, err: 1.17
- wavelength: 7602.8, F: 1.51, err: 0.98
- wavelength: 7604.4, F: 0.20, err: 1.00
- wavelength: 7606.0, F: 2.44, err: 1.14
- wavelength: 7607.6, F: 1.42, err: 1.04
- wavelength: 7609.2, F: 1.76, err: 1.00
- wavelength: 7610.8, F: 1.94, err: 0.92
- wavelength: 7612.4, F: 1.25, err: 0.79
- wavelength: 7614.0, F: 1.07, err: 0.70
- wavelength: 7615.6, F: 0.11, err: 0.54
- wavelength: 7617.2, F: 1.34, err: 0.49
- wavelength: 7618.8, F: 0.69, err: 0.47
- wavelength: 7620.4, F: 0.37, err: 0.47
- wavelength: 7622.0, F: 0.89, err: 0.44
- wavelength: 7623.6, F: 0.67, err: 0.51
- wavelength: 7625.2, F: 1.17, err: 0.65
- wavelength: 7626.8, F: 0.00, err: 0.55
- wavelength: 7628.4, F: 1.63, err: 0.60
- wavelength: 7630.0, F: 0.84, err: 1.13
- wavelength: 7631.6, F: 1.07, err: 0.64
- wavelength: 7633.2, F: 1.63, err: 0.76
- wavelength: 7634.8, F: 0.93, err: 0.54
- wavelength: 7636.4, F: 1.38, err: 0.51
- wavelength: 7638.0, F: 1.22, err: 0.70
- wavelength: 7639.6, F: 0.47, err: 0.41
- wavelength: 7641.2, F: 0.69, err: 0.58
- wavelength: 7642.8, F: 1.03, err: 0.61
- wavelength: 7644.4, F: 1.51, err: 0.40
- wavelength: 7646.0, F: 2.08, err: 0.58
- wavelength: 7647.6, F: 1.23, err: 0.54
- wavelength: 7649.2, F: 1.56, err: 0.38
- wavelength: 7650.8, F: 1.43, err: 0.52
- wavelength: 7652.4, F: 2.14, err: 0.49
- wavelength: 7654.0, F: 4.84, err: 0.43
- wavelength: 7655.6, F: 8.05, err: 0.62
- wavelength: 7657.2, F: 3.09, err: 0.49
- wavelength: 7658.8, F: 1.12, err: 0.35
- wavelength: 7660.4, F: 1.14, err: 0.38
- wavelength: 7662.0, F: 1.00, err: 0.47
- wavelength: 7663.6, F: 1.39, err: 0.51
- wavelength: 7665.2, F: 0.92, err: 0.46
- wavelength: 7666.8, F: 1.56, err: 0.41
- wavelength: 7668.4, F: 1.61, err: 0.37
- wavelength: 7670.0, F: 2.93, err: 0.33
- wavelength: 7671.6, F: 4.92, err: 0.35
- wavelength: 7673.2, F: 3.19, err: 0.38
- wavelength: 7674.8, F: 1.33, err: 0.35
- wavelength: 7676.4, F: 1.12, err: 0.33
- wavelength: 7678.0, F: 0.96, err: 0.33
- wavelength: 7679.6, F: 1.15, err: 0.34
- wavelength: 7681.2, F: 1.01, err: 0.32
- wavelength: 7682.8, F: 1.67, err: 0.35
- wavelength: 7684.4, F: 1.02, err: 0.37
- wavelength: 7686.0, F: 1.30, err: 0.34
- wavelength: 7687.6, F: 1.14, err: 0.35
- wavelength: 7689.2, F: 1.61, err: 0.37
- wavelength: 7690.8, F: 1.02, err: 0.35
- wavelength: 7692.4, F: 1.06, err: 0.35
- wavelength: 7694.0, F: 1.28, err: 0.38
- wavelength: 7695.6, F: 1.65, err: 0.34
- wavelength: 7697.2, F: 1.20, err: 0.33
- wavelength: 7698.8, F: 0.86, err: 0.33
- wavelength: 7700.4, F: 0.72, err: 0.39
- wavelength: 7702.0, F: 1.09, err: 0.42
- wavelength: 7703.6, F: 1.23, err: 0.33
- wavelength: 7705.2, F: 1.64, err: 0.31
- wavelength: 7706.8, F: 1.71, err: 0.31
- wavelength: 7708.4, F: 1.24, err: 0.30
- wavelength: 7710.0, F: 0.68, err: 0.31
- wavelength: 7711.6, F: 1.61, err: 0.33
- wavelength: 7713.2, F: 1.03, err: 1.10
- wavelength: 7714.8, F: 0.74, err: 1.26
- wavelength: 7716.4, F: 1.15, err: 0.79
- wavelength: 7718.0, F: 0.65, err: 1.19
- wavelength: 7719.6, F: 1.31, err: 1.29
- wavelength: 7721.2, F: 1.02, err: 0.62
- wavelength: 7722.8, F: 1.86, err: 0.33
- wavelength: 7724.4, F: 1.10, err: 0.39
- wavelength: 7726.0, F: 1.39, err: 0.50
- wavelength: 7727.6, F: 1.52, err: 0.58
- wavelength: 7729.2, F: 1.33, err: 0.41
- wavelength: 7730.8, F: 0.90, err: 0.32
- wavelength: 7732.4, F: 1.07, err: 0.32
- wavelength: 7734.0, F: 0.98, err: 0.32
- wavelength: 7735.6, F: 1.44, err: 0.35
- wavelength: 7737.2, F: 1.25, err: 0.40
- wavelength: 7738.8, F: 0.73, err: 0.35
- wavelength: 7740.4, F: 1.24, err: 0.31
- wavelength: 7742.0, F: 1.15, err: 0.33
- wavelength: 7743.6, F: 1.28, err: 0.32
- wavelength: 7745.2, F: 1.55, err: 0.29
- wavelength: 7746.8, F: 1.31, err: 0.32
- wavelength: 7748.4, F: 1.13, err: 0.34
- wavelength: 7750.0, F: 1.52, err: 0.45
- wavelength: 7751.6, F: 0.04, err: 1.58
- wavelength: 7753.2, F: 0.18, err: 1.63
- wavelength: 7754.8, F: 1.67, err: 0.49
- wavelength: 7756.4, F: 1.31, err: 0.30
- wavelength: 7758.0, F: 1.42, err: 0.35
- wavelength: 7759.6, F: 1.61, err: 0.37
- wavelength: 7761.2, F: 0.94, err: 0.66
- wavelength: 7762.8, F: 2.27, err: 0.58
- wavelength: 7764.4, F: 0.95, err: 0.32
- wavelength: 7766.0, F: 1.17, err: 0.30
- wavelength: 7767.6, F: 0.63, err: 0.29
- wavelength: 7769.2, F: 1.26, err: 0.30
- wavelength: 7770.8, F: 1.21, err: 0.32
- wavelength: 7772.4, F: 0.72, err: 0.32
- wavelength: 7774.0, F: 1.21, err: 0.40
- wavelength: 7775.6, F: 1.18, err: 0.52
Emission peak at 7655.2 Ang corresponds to [S II] 6716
